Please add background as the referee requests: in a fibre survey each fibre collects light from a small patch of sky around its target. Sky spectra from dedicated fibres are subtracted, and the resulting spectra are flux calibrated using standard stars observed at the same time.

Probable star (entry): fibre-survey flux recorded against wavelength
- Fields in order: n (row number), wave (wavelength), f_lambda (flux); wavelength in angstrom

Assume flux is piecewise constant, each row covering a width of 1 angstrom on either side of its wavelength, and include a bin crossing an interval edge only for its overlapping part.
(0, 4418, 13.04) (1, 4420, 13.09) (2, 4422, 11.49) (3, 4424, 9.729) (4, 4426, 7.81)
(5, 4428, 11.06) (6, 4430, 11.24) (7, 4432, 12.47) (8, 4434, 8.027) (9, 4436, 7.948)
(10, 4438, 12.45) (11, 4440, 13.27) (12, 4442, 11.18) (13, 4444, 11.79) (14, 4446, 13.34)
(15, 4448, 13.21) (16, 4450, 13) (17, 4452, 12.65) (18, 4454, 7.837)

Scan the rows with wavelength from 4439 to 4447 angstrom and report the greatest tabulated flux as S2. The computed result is 13.34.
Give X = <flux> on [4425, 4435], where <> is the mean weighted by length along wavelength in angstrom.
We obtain 10.1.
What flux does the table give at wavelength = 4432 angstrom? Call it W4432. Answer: 12.47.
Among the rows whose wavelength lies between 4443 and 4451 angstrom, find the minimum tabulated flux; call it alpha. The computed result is 11.79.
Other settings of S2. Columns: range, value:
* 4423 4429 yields 11.06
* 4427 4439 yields 12.47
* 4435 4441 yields 13.27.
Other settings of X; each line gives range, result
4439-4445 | 12.1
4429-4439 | 10.4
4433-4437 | 7.99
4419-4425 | 11.4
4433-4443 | 10.6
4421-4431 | 10.3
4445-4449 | 13.3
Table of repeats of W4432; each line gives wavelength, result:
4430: 11.24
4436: 7.948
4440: 13.27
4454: 7.837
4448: 13.21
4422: 11.49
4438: 12.45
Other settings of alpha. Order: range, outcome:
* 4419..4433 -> 7.81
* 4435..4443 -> 7.948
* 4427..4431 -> 11.06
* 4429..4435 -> 8.027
